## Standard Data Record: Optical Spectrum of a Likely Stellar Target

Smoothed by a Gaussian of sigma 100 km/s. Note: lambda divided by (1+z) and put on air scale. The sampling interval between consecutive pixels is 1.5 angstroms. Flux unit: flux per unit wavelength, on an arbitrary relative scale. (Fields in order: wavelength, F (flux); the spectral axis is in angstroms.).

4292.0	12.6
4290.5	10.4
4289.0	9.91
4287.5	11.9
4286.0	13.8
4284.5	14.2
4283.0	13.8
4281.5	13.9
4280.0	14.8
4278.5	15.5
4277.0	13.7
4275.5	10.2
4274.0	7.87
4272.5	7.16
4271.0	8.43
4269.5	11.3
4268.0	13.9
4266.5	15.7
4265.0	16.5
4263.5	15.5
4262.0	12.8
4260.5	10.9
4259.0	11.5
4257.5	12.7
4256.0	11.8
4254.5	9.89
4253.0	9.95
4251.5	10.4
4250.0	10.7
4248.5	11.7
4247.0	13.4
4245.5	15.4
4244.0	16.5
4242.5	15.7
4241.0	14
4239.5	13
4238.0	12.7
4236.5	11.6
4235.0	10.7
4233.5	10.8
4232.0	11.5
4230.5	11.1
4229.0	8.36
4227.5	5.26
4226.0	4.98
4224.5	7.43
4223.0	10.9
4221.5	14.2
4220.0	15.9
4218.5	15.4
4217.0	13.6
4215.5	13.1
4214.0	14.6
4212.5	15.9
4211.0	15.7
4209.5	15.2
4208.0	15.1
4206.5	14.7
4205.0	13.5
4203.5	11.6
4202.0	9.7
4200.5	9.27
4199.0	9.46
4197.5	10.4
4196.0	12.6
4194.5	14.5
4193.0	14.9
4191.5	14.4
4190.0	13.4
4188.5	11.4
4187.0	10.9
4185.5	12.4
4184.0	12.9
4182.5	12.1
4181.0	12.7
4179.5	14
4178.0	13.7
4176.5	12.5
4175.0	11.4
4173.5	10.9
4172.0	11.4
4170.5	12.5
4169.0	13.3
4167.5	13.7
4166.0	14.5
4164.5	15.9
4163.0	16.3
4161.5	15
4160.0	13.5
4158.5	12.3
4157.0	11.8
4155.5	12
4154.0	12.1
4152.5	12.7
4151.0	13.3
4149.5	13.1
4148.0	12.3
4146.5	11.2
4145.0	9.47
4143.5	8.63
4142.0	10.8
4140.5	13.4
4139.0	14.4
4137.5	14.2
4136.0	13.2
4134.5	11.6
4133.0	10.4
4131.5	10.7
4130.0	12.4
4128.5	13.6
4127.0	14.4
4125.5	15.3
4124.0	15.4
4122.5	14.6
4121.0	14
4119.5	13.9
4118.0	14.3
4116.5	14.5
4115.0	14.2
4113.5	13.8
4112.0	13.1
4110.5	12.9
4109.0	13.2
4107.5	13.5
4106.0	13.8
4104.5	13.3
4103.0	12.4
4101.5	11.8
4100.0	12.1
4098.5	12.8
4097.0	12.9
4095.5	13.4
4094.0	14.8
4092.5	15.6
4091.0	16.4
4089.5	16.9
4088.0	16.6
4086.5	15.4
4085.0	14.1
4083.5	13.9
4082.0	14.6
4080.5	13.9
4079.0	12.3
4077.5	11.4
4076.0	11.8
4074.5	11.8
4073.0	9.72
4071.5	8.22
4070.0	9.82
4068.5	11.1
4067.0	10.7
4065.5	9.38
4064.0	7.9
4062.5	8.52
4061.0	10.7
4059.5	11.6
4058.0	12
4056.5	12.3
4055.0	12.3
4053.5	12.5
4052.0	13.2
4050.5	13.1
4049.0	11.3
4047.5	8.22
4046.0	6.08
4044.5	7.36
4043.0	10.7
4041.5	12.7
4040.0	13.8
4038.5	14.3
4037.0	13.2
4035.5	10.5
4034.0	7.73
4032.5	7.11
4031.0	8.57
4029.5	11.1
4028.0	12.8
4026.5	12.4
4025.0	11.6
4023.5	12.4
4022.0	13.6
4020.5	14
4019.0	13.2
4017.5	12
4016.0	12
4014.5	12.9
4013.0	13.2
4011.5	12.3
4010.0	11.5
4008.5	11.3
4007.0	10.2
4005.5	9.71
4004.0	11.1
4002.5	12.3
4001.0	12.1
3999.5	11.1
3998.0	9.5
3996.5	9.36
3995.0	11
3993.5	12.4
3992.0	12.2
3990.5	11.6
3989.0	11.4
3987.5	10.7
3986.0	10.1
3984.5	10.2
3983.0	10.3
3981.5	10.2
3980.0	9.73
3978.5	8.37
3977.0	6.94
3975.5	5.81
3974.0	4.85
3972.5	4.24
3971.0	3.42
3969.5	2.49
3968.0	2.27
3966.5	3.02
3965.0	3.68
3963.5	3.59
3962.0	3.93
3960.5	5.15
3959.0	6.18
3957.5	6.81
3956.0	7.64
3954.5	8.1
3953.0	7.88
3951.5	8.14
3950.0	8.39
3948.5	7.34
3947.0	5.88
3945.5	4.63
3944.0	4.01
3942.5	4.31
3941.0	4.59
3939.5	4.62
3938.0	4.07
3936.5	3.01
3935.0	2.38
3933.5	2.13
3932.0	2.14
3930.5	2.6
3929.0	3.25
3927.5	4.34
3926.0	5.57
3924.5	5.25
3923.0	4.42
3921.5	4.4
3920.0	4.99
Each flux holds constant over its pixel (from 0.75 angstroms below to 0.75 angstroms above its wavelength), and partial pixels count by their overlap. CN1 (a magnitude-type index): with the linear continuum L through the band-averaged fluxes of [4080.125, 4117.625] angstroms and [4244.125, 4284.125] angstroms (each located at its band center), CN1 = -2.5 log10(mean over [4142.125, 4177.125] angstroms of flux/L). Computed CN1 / 0.07 mag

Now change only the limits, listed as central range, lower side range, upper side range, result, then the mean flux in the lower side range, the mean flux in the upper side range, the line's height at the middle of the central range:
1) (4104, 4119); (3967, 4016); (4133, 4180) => -0.156 mag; 9.53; 12.7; 11.8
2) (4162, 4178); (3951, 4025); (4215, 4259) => -0.197 mag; 9.13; 11.8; 11.1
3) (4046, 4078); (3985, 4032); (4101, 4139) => 0.162 mag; 11.6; 13.4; 12.5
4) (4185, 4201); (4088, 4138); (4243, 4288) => 0.076 mag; 13.7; 12.5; 13.1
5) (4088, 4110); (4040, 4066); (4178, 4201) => -0.225 mag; 10.7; 12.4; 11.3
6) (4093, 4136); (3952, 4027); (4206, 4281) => -0.231 mag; 9.23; 12.4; 10.8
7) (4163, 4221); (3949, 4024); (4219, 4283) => -0.166 mag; 9.07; 11.9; 11.3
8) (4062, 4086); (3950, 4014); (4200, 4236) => -0.142 mag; 8.49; 12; 9.87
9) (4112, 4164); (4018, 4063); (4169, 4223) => -0.058 mag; 11.3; 13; 12.4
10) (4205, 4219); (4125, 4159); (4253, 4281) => -0.202 mag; 12.3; 12.2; 12.2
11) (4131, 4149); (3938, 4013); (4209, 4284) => -0.110 mag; 7.9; 12.3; 10.6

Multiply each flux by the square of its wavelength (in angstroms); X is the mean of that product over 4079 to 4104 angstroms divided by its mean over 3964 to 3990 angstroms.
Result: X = 2.16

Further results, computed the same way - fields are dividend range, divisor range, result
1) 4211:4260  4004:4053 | 1.17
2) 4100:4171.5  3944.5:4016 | 1.67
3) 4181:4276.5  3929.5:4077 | 1.51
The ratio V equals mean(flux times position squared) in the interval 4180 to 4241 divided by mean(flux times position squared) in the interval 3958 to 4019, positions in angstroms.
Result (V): 1.5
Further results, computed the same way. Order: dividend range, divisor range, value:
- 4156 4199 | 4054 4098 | 1.10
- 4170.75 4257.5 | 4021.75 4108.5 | 1.10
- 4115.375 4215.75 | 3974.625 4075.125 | 1.28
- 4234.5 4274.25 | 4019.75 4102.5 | 1.14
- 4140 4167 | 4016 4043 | 1.14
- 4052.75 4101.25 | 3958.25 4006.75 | 1.60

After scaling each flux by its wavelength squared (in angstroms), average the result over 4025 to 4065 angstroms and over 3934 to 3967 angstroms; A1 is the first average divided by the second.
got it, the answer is 2.13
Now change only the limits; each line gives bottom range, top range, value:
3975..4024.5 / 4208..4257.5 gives 1.24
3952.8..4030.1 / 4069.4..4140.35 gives 1.51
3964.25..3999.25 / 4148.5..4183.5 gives 1.78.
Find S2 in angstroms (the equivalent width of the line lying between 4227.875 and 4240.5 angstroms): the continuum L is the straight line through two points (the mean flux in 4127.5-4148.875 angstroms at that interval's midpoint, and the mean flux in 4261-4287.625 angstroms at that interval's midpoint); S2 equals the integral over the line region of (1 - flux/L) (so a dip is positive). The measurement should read 1.5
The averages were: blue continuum 11.9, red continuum 12.8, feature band 11.1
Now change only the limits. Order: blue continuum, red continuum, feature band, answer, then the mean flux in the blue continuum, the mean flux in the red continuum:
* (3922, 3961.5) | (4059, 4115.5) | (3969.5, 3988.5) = -1.7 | 5.1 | 12.6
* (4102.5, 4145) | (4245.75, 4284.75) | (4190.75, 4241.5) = 1.4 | 13.2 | 12.3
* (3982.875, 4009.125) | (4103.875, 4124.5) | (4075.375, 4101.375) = -1.5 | 10.9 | 13.9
